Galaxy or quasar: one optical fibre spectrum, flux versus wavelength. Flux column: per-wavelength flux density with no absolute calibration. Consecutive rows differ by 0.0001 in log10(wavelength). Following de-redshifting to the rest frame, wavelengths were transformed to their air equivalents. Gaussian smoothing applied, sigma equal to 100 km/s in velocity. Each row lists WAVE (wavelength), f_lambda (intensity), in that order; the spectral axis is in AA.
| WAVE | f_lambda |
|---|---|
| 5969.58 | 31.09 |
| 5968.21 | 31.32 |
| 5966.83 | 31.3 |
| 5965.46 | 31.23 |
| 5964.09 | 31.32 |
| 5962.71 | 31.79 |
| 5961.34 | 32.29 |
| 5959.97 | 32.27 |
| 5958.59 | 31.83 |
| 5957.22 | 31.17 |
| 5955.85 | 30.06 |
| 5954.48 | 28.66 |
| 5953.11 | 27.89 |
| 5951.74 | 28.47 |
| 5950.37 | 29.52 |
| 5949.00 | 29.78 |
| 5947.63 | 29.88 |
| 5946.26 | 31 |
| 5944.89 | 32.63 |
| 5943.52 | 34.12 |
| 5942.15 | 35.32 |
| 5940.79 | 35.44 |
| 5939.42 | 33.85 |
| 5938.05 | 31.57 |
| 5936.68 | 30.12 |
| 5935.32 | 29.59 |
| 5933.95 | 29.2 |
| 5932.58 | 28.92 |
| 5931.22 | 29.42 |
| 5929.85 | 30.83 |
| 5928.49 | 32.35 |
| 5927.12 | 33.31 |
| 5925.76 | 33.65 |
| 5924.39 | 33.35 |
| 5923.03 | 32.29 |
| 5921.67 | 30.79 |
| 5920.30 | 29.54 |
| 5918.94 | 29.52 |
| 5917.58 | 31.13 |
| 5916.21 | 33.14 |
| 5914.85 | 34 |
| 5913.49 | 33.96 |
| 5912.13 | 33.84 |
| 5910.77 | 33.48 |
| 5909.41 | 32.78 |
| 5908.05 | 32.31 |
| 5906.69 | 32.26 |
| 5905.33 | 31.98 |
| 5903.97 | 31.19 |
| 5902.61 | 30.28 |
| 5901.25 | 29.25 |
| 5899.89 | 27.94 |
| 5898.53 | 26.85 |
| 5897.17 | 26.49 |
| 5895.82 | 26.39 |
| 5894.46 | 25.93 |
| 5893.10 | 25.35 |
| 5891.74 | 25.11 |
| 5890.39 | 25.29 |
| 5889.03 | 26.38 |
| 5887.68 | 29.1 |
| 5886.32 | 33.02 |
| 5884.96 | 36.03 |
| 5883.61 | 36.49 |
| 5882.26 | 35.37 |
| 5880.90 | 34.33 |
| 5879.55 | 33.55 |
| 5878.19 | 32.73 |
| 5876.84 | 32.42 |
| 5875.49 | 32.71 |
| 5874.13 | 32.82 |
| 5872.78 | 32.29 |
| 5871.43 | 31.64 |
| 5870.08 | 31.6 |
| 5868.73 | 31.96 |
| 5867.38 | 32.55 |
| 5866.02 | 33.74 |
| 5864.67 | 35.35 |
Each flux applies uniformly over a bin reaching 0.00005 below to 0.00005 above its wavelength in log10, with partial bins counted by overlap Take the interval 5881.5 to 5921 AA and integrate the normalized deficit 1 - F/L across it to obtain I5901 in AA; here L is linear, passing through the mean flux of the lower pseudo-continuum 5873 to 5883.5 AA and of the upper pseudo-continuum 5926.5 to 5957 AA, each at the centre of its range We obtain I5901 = 2.5 AA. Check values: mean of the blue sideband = 33.5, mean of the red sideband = 31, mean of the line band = 30.5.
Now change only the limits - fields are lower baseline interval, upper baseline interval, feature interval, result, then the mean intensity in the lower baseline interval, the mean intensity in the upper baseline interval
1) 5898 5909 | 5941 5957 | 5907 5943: -1.76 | 30.4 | 30.8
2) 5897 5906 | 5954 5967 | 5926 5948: -0.97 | 29.3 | 31.2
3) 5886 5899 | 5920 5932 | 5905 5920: -1.39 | 26.8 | 31.8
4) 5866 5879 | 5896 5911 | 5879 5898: 0.87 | 32.4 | 30.2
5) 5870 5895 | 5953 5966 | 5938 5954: -0.29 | 31.2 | 31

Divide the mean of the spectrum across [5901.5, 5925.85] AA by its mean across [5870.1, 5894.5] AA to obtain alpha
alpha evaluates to 1.03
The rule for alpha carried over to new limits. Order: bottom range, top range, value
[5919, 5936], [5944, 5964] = 0.98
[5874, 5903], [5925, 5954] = 1.04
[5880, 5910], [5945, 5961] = 1.01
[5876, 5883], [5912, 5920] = 0.96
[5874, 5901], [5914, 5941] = 1.05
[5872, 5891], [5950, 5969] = 0.95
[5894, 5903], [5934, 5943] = 1.18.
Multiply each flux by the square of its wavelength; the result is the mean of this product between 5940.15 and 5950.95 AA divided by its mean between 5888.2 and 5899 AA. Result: 1.3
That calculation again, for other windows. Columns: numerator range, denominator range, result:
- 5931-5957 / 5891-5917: 1.04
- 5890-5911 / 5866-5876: 0.90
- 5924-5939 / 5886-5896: 1.17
